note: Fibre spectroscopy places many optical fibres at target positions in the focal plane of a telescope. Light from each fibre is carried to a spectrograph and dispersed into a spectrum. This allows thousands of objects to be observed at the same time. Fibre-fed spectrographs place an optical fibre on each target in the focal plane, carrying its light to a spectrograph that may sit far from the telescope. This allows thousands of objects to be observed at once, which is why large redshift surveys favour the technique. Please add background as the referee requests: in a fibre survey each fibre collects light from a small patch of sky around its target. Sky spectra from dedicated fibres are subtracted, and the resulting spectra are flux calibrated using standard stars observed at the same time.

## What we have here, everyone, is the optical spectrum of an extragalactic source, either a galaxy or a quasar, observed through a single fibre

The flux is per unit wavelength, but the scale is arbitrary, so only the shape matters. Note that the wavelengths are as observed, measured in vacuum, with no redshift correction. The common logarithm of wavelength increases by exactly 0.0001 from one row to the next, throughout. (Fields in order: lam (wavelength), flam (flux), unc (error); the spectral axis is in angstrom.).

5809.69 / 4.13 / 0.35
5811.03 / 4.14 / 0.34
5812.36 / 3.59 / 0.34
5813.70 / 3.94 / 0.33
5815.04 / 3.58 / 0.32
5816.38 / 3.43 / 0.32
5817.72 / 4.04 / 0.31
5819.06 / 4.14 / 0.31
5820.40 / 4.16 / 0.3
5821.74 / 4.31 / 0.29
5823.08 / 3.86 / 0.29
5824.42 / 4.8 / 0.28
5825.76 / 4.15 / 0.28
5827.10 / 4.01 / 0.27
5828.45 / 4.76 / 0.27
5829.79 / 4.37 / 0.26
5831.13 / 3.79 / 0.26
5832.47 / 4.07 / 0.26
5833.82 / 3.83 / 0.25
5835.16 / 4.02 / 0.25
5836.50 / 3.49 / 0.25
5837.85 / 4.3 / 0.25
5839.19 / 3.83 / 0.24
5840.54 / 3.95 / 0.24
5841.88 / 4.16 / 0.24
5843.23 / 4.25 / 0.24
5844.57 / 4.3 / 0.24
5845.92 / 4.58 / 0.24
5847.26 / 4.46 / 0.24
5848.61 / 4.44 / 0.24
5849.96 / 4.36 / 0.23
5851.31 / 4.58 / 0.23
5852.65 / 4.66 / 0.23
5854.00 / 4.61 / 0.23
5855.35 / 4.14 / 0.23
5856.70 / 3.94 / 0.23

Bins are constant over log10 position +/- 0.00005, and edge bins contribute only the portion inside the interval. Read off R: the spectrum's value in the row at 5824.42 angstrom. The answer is 4.8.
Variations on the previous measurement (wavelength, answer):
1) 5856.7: 3.94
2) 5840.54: 3.95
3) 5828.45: 4.76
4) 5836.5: 3.49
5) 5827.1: 4.01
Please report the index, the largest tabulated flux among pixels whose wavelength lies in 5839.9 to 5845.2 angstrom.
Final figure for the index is 4.3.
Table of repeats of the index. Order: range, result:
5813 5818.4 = 4.04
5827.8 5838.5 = 4.76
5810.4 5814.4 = 4.14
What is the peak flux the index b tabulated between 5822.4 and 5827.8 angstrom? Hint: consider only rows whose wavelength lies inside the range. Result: 4.8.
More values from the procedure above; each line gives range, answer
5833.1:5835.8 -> 4.02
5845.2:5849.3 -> 4.58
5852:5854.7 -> 4.66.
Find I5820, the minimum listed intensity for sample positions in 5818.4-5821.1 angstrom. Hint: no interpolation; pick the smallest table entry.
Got 4.14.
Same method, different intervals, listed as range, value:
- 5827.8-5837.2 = 3.49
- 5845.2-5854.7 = 4.36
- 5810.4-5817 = 3.43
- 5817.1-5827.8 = 3.86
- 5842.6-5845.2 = 4.25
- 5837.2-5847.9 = 3.83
